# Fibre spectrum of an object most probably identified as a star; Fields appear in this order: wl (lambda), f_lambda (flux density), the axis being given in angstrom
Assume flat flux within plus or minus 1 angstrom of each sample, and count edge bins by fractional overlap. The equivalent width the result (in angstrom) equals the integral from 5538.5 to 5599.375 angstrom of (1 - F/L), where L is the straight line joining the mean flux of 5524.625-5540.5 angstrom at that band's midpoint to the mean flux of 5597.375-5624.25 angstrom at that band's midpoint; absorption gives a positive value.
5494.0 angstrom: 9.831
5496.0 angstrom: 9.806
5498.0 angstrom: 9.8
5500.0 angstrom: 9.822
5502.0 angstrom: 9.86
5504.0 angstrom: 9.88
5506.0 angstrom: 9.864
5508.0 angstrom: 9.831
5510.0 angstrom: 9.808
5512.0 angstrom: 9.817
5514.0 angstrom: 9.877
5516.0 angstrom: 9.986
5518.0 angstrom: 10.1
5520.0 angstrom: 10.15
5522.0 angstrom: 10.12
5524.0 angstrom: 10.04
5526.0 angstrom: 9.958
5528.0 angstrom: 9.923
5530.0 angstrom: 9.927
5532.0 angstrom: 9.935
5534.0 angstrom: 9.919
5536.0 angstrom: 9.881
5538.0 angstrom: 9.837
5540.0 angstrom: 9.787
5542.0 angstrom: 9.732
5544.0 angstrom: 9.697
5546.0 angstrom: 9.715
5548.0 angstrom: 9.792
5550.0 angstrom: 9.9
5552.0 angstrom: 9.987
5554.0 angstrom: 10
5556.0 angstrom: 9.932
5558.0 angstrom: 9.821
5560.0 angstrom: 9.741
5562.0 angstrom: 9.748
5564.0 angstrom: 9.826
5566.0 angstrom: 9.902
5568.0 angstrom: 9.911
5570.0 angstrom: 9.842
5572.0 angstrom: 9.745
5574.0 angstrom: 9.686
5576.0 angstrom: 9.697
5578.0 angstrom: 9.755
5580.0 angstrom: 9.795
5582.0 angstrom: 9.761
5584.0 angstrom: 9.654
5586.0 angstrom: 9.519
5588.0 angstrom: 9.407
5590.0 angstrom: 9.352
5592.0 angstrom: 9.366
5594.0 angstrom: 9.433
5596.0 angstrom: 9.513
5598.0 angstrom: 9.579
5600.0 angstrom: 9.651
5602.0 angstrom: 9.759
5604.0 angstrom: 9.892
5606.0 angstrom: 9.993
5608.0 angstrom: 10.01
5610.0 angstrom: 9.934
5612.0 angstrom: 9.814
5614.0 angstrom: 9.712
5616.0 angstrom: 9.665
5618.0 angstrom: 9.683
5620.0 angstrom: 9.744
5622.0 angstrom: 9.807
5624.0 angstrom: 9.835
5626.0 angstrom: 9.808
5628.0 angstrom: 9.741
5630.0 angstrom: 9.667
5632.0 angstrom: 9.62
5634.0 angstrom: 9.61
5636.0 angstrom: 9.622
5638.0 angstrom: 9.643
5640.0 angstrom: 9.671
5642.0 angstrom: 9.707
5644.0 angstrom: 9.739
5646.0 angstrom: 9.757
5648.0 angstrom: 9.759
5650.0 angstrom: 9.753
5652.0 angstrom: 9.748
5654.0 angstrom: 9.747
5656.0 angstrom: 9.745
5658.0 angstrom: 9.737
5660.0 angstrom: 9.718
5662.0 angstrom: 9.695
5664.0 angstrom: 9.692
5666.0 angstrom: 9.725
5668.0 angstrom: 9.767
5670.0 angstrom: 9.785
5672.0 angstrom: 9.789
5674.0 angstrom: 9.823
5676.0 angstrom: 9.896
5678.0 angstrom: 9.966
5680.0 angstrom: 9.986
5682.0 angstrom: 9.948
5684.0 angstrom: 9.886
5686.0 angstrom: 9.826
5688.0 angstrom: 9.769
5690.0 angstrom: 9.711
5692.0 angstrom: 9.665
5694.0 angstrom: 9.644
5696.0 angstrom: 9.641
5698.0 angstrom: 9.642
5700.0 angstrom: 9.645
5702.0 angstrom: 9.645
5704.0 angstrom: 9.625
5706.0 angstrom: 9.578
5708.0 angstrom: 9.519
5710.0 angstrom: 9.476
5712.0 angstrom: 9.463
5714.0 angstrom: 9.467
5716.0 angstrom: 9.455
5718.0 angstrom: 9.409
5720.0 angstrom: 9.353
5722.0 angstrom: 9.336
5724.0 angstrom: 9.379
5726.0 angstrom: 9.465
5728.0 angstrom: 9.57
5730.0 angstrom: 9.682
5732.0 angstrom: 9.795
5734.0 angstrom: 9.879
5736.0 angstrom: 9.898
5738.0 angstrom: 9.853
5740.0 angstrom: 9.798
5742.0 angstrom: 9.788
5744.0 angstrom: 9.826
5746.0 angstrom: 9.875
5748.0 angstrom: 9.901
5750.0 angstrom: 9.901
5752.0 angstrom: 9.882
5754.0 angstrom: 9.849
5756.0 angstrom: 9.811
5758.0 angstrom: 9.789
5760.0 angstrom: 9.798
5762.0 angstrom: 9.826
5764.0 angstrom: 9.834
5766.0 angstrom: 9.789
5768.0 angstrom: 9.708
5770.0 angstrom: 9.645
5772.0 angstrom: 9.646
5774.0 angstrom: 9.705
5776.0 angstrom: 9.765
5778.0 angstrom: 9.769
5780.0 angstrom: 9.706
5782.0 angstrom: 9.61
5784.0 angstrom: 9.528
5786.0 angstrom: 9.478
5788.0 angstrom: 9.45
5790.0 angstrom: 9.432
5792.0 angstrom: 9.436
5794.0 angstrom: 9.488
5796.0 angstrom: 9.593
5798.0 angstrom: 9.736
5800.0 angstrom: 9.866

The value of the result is 0.8 angstrom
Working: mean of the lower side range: 9.9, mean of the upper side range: 9.79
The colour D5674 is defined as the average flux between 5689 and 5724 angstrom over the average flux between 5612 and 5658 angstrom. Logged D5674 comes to 1.0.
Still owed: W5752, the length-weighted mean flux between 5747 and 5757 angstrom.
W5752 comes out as 9.87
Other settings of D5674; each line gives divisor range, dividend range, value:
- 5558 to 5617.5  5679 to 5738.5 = 0.99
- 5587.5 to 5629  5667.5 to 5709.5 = 1.00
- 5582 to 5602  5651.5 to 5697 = 1.03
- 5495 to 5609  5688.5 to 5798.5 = 0.98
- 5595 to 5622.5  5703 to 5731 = 0.97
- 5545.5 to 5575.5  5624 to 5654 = 0.99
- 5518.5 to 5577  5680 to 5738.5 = 0.98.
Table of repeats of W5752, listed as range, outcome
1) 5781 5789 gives 9.52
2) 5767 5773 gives 9.67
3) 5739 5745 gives 9.8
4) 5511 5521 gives 9.99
